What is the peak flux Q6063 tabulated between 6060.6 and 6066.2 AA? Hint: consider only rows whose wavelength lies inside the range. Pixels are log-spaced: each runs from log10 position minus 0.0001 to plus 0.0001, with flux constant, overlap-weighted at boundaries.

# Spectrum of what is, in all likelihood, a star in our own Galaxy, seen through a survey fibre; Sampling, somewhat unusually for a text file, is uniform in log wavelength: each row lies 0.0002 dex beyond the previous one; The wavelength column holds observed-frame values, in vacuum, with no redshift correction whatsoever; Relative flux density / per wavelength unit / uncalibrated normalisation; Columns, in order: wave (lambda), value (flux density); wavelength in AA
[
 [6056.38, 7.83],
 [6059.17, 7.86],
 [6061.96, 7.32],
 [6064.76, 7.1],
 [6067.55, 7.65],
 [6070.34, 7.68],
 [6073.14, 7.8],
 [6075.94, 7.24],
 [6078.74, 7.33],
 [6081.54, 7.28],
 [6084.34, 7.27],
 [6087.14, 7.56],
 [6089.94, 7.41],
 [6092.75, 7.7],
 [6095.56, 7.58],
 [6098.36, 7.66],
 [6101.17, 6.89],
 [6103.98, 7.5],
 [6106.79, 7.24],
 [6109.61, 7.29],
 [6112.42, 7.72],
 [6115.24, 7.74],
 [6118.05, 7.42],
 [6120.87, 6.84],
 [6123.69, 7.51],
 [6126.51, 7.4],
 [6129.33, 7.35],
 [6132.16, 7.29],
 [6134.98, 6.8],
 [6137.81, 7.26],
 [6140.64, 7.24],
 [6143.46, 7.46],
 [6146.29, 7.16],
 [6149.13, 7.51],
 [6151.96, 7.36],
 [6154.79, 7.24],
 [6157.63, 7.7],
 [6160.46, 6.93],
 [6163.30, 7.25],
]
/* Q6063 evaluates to 7.32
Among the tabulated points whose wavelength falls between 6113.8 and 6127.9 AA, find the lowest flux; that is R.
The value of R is 6.84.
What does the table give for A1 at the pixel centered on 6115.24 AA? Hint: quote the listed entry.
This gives 7.74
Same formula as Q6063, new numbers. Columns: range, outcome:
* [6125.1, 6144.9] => 7.46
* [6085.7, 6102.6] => 7.7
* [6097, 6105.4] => 7.66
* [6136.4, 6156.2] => 7.51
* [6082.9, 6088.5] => 7.56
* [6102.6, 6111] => 7.5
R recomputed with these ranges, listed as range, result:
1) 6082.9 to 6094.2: 7.27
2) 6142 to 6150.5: 7.16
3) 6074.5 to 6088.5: 7.24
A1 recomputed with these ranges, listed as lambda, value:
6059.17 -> 7.86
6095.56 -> 7.58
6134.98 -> 6.8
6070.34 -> 7.68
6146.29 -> 7.16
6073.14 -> 7.8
